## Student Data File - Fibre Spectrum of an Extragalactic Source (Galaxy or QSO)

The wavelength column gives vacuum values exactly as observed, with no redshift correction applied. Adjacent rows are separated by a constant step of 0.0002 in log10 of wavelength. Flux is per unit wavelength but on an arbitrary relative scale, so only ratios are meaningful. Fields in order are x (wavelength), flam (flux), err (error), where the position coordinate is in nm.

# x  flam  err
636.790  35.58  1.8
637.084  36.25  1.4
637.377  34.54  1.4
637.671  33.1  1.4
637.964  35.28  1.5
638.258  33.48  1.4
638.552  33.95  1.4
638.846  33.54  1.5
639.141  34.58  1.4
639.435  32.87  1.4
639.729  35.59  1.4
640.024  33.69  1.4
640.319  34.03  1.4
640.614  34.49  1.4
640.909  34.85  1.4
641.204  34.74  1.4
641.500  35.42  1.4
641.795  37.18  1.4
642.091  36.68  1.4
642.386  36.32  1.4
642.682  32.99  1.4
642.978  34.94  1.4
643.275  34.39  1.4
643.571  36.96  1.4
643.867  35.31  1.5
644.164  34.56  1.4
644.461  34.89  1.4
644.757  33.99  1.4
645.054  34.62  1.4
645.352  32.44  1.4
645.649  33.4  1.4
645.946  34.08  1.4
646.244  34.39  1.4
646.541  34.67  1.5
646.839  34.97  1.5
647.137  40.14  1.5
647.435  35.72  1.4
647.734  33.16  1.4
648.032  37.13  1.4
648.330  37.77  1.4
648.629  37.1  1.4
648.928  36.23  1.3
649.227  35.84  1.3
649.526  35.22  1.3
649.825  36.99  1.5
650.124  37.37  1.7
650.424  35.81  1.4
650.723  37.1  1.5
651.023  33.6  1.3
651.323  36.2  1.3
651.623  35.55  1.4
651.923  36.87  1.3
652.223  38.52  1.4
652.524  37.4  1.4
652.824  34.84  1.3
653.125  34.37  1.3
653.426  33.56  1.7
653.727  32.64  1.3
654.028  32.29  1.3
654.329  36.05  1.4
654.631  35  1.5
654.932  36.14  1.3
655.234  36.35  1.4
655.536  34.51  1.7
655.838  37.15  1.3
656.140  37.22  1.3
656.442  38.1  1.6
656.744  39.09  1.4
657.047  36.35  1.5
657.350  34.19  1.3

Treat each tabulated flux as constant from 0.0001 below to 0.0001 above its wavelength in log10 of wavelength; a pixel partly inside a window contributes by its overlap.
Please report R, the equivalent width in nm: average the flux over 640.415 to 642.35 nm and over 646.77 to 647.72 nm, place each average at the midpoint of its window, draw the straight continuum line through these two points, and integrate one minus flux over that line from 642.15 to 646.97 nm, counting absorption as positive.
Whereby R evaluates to 0.200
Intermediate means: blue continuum 35.6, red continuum 36.5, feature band 34.6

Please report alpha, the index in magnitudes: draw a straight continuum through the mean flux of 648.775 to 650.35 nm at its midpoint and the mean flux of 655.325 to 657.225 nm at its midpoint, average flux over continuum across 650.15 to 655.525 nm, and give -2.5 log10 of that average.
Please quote 0.04 mag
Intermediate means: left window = 36.3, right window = 37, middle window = 35.4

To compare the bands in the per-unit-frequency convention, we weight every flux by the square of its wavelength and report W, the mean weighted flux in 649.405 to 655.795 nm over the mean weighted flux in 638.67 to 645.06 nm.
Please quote 1.05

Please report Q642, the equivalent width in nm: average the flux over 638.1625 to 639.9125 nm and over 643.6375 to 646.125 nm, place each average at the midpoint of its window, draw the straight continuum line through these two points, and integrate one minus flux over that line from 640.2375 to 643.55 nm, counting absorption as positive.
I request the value -0.103 nm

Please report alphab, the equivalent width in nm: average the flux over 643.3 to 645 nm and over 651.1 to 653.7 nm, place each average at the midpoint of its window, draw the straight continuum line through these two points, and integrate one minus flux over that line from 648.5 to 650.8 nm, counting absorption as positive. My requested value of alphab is -0.06 nm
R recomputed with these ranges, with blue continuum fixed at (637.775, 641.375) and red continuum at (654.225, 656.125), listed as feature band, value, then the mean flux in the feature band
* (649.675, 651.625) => -0.04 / 36.1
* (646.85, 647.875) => -0.03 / 36.2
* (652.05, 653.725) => 0.01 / 35.5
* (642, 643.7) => -0.03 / 35.3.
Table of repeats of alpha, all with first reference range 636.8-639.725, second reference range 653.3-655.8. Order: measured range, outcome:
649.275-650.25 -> -0.057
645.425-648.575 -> -0.031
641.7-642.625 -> -0.060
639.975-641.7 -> -0.009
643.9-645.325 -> 0.002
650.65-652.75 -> -0.054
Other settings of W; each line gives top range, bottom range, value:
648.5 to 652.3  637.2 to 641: 1.10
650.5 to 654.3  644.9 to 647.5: 1.03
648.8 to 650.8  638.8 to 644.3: 1.07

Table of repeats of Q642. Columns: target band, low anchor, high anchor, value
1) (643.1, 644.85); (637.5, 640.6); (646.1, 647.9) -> -0.004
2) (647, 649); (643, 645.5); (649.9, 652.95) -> -0.068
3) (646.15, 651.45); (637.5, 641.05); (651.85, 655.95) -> -0.177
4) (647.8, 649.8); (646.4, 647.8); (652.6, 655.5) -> -0.049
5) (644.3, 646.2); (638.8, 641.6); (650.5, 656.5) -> 0.050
